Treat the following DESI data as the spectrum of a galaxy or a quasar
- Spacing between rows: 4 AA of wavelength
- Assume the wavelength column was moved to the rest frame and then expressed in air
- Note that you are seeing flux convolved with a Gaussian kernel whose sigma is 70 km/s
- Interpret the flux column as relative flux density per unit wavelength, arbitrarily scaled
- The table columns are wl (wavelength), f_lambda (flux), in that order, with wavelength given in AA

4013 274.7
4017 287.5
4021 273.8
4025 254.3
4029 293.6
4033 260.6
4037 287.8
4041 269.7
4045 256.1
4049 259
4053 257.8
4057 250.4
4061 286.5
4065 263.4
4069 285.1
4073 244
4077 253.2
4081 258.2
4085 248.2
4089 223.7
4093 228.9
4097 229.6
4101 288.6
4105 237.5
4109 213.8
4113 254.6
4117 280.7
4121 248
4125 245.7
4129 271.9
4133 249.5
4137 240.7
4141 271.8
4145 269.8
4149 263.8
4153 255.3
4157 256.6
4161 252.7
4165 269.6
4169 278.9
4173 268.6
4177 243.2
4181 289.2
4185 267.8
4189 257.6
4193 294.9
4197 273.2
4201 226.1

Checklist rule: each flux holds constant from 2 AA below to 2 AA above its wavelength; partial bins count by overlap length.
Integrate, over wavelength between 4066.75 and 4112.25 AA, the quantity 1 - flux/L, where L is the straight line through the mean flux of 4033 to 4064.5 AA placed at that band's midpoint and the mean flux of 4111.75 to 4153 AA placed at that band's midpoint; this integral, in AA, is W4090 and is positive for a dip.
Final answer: 2.8 AA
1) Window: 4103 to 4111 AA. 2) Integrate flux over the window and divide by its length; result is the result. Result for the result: 226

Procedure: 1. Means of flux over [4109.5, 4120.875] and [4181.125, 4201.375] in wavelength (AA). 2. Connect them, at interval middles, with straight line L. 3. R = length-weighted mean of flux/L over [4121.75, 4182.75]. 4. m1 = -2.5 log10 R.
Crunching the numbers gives 0.01 mag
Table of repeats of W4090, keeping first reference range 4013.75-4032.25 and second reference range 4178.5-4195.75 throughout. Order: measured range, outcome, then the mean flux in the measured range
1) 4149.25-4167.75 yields 1.1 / 260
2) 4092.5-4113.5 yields 2.6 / 242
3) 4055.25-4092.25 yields 2.7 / 256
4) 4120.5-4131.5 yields 0.8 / 256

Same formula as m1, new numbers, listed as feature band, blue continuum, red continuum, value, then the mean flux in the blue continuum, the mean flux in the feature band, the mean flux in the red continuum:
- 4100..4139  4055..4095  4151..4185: 0.029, 254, 252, 264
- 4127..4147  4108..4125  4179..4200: -0.014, 251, 261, 274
